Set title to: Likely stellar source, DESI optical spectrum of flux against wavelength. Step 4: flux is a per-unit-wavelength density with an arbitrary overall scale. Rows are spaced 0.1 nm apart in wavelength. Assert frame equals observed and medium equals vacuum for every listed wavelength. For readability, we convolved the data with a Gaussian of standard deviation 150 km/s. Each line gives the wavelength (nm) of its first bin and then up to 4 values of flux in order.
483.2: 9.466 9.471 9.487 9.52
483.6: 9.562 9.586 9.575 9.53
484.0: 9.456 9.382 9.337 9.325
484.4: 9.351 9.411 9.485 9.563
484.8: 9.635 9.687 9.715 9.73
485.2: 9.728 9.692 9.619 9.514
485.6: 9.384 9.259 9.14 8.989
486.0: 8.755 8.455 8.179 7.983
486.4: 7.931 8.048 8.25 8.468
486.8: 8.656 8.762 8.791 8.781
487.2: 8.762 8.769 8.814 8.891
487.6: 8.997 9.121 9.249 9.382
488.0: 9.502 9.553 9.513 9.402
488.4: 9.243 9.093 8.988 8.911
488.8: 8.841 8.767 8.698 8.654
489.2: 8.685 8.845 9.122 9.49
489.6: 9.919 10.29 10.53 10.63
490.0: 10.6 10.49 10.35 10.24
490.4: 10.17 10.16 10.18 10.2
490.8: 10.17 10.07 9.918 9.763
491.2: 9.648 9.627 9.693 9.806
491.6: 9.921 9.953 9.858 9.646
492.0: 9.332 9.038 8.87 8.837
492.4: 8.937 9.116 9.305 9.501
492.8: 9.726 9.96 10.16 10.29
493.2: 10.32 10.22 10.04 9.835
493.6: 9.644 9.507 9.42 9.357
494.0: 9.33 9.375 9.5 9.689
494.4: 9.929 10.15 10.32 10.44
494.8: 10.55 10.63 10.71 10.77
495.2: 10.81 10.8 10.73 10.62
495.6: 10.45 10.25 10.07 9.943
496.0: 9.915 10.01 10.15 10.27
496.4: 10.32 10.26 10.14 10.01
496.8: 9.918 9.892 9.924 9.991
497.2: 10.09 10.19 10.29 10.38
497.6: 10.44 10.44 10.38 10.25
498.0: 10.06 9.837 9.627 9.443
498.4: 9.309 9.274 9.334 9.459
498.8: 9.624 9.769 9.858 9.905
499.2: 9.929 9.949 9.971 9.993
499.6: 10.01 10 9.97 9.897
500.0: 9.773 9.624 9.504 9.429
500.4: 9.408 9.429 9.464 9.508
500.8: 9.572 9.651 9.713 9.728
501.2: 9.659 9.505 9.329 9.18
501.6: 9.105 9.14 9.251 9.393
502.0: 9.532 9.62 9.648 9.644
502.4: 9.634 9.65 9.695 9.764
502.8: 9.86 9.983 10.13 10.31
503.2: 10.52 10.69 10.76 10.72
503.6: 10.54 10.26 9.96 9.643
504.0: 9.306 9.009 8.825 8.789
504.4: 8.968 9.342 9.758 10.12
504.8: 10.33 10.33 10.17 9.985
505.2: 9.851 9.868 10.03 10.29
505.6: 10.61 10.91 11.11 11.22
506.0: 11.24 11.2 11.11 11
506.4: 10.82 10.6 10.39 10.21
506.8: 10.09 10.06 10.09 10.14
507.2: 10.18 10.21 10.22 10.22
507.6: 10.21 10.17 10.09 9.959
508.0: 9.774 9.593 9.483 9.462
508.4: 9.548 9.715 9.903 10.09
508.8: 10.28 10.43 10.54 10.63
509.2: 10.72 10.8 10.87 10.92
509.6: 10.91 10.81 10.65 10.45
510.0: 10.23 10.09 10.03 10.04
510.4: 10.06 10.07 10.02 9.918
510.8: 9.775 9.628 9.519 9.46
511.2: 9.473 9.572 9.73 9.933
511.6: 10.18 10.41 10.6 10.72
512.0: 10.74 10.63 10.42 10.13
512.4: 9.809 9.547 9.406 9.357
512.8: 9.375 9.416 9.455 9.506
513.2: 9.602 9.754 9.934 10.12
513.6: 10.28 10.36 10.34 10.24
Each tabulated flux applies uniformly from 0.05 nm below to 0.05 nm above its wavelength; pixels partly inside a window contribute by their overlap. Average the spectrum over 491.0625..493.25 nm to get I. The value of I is 9.6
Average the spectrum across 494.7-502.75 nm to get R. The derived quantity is 9.9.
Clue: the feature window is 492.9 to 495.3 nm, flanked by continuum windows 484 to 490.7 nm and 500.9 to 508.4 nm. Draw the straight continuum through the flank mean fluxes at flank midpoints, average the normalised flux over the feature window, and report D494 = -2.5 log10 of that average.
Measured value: -0.06 mag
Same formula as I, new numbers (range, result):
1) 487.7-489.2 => 9.11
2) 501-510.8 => 10.1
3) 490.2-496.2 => 9.93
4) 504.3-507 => 10.3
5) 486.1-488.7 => 8.84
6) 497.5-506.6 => 9.91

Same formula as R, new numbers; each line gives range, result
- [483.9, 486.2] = 9.37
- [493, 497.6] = 10.1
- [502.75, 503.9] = 10.3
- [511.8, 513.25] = 9.89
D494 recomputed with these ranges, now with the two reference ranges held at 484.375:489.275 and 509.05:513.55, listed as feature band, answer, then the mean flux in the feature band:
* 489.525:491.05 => -0.119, 10.2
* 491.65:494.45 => -0.034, 9.6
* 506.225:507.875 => -0.044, 10.3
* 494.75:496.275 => -0.112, 10.4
